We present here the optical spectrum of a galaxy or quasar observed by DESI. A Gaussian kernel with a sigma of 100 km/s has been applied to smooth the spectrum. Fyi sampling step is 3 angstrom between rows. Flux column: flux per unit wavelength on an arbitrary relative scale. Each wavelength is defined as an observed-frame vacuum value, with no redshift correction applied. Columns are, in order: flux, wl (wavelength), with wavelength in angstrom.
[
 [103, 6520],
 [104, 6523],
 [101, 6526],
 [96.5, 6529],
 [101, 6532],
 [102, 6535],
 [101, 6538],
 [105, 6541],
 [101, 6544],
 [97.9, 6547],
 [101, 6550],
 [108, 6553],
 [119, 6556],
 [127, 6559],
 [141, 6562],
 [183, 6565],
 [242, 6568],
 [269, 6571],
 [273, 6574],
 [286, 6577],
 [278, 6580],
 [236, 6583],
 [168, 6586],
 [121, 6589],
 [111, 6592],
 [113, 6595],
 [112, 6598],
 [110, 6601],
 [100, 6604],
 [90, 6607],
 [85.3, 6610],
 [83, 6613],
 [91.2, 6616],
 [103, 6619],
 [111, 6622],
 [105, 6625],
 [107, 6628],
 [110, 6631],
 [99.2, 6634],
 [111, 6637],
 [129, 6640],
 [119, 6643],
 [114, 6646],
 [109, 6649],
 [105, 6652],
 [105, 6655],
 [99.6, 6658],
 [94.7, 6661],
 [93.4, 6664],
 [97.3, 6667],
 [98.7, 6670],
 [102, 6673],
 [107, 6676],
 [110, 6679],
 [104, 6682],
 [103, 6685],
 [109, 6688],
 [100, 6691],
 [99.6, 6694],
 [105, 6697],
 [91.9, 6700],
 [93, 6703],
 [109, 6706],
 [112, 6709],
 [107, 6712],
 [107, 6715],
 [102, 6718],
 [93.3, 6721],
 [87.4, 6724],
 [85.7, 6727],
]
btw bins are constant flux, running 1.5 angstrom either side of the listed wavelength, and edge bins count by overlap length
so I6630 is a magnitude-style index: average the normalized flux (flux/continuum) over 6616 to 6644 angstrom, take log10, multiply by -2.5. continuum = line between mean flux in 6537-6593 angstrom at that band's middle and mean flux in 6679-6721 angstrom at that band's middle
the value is 0.24 mag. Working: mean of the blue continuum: 168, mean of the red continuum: 103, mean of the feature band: 109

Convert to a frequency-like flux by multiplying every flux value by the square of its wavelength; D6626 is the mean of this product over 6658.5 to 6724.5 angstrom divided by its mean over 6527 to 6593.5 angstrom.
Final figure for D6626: 0.67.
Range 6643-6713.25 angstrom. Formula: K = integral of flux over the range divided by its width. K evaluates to 103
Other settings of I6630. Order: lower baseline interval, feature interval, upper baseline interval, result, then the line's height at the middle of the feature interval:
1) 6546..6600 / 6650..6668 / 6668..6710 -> 0.21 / 121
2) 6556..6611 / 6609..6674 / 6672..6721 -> 0.28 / 135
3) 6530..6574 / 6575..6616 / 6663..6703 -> -0.13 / 127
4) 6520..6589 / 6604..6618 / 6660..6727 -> 0.43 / 133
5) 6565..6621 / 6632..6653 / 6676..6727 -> 0.18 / 133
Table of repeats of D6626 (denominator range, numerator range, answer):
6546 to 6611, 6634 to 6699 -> 0.68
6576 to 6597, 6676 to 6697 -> 0.59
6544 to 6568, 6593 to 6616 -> 0.76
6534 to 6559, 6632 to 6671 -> 1.03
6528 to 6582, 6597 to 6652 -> 0.67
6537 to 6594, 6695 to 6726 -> 0.63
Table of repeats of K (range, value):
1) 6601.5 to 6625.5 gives 96.3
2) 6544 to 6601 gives 168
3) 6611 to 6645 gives 106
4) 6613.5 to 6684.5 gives 105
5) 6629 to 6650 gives 113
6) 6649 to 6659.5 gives 104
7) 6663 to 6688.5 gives 103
